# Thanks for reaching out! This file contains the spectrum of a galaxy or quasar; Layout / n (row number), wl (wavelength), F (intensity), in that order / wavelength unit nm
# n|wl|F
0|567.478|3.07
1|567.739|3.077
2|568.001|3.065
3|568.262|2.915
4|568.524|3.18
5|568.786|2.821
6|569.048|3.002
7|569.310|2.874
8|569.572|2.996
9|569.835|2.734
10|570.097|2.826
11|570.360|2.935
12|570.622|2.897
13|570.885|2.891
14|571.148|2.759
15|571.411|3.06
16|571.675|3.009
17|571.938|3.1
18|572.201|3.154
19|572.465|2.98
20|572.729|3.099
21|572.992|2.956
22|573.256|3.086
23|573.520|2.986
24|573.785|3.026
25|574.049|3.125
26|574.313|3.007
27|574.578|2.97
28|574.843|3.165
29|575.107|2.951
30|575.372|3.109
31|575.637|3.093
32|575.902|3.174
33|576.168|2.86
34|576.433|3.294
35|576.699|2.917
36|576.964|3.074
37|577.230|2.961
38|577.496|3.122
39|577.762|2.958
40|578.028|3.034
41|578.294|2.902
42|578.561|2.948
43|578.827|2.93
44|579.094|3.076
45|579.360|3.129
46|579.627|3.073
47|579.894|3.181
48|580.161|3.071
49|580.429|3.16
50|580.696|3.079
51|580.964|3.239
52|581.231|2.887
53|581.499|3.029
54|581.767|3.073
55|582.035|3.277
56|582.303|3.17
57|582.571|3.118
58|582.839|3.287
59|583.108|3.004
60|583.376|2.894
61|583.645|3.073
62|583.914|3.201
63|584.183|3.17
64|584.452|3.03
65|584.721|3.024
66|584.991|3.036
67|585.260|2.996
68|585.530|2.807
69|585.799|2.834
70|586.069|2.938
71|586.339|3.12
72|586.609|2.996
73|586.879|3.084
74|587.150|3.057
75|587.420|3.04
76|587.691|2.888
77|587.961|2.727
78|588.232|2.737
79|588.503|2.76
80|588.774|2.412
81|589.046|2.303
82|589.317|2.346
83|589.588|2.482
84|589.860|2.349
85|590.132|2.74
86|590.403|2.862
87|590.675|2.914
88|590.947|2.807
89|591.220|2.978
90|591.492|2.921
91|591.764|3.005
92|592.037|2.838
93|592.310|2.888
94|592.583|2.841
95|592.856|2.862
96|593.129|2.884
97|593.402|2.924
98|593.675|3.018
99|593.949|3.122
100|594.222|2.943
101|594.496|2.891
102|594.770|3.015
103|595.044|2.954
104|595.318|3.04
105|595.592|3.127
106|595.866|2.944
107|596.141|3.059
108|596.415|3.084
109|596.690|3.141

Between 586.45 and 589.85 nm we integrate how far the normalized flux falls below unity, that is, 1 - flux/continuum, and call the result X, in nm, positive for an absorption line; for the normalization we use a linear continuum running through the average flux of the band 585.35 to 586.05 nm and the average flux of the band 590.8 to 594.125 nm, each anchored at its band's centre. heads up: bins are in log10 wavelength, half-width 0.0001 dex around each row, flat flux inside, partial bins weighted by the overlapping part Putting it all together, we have 0.18 nm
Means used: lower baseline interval 2.85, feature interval 2.72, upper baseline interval 2.92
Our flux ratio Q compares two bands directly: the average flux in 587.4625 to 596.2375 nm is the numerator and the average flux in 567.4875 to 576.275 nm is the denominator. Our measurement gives 0.9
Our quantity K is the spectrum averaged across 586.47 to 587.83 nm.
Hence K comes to 3.01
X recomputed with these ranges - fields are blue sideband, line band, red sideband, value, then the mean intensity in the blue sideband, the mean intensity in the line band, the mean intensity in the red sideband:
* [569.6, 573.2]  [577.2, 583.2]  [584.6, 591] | -0.42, 2.96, 3.08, 2.8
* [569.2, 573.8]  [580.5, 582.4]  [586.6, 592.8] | -0.16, 2.96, 3.11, 2.78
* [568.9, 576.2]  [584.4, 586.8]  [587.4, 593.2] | -0.14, 3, 2.98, 2.75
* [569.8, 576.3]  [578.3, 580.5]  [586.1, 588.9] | -0.08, 3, 3.06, 2.89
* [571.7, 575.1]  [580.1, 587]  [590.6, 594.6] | -0.18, 3.05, 3.06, 2.92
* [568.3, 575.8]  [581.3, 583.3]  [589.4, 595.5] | -0.13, 2.99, 3.12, 2.87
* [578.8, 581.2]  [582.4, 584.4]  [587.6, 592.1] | -0.09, 3.1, 3.11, 2.71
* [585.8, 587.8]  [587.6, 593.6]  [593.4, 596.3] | 0.51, 3.01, 2.75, 3.01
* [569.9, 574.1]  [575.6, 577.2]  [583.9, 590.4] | -0.06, 2.99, 3.06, 2.83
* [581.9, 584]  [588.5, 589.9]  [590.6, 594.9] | 0.27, 3.13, 2.42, 2.93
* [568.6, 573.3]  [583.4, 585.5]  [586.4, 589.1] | -0.15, 2.95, 3.05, 2.82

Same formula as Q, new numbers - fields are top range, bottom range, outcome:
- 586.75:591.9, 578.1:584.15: 0.89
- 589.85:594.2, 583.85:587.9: 0.96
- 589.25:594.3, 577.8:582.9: 0.92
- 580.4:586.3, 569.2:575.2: 1.03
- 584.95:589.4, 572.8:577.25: 0.93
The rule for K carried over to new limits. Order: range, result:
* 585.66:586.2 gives 2.89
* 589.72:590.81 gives 2.72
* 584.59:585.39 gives 3.02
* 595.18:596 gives 3.04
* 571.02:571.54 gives 2.91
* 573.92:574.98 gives 3.07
